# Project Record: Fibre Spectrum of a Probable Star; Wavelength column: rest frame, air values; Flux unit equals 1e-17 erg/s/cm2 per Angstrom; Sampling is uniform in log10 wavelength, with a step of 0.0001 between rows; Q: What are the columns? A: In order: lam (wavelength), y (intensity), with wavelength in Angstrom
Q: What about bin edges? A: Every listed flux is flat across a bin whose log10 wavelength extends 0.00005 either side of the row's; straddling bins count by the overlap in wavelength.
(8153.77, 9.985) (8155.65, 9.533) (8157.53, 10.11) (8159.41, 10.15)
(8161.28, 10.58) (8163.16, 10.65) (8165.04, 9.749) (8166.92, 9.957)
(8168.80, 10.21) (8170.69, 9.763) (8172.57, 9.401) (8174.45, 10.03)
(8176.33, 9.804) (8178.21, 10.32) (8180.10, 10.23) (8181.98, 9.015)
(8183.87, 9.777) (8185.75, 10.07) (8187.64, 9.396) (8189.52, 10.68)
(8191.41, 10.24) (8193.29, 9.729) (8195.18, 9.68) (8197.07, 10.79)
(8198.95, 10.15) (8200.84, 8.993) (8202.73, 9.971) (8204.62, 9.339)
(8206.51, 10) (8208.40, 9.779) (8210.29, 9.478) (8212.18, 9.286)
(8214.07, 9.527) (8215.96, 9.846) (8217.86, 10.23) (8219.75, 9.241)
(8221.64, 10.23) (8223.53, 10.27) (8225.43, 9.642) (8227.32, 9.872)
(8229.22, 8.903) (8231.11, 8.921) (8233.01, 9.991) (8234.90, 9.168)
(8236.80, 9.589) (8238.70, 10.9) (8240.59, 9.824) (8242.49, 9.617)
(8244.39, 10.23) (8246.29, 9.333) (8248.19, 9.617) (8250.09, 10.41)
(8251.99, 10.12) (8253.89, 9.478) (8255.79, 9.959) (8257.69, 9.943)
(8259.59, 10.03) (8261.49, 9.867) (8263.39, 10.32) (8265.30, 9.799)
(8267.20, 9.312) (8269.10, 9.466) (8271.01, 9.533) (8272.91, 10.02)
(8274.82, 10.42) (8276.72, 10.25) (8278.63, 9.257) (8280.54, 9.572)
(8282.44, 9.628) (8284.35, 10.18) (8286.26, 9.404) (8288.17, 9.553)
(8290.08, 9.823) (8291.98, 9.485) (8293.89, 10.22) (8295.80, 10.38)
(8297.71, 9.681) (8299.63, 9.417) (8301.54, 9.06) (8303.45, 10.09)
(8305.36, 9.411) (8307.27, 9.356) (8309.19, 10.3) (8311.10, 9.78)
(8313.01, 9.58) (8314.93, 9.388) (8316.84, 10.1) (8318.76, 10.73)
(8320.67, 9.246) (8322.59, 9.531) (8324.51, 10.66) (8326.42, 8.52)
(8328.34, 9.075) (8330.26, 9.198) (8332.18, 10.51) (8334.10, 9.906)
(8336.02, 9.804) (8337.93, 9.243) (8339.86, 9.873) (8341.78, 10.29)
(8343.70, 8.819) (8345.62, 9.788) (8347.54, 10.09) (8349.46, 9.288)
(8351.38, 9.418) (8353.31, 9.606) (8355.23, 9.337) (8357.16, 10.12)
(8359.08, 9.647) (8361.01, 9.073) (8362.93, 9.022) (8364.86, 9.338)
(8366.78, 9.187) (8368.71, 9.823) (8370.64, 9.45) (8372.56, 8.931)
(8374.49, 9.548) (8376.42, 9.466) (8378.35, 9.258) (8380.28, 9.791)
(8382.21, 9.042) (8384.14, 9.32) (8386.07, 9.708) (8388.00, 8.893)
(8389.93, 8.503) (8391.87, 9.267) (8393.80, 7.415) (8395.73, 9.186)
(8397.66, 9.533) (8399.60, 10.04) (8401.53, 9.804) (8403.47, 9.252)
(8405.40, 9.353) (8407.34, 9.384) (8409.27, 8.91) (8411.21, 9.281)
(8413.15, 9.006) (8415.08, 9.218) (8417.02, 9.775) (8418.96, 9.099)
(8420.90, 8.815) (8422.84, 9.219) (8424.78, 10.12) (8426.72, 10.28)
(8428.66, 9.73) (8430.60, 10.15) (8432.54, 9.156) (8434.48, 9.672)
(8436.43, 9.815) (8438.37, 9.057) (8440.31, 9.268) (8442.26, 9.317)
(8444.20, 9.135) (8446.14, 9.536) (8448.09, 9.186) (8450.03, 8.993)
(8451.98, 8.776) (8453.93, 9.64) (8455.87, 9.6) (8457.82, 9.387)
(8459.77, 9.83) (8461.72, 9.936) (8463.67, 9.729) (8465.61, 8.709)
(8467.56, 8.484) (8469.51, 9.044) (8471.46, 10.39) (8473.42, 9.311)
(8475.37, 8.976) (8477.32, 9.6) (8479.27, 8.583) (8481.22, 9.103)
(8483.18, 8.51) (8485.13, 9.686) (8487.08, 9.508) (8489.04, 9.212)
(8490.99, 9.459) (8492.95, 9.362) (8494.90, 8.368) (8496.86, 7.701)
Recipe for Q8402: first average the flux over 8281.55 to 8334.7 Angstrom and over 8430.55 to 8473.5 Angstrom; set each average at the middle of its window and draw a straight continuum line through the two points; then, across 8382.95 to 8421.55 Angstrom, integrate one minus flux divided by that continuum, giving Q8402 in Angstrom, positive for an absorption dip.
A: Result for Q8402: 1.2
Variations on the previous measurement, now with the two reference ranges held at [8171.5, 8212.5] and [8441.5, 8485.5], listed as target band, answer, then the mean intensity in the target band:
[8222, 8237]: 0.3 Angstrom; 9.57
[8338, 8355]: -0.2 Angstrom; 9.61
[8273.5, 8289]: -0.2 Angstrom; 9.79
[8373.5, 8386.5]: 0.0 Angstrom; 9.43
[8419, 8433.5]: -0.4 Angstrom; 9.6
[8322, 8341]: -0.2 Angstrom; 9.64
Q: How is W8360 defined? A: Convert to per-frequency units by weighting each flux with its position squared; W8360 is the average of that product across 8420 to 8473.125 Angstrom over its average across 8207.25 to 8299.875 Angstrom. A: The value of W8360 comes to 1.01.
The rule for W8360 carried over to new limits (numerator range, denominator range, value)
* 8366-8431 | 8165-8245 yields 1.00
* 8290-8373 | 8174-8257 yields 1.01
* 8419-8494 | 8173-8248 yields 1.02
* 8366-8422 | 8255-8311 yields 0.97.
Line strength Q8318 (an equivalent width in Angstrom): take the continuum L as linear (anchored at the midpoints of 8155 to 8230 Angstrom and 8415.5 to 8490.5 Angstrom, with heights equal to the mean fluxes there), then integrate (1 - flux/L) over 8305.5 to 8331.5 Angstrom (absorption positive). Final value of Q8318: -0.1 Angstrom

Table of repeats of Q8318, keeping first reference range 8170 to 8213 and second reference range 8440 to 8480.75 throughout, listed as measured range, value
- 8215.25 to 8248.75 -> 0.0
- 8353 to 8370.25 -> 0.1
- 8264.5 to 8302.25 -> -0.3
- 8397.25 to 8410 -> -0.1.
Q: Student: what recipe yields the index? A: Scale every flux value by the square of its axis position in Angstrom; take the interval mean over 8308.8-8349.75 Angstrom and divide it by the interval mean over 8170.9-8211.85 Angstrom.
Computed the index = 1.02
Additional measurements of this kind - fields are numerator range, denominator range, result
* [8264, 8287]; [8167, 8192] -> 1.01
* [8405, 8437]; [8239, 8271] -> 1.00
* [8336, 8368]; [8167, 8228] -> 1.00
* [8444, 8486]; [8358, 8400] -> 1.03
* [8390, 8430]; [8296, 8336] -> 0.98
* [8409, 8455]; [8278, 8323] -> 1.00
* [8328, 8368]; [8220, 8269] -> 1.00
